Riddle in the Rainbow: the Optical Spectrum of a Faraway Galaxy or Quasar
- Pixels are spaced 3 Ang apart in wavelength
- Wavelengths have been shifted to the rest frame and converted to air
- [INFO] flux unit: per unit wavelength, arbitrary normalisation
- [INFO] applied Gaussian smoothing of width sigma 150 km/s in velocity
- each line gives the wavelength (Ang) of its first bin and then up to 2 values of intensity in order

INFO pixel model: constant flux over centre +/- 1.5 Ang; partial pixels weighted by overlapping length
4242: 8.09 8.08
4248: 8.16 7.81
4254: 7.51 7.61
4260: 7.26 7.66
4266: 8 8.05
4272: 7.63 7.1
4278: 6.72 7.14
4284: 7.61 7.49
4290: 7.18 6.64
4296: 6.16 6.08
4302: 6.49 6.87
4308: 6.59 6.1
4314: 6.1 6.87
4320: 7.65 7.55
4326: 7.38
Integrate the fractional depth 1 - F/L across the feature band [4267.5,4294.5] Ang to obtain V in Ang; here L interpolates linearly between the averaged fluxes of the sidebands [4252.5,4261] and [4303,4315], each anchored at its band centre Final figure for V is -1.1 Ang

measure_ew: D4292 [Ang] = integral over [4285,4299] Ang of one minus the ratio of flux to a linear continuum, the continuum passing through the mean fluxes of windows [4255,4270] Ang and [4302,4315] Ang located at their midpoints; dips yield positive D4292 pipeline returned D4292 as 0.17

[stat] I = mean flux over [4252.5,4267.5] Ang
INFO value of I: 7.61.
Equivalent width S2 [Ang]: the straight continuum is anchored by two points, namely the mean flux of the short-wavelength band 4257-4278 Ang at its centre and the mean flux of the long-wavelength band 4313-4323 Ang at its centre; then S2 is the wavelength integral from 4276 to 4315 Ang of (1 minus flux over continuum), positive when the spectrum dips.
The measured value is 2.9 Ang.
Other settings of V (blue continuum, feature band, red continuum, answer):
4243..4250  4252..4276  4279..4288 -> 0.4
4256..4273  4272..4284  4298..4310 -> 0.2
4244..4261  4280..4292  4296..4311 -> -0.8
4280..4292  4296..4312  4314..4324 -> 1.8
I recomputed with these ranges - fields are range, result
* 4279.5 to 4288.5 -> 7.41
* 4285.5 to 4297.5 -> 6.87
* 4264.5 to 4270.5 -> 8.03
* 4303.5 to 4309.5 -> 6.73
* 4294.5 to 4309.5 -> 6.44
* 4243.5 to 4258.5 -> 7.83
